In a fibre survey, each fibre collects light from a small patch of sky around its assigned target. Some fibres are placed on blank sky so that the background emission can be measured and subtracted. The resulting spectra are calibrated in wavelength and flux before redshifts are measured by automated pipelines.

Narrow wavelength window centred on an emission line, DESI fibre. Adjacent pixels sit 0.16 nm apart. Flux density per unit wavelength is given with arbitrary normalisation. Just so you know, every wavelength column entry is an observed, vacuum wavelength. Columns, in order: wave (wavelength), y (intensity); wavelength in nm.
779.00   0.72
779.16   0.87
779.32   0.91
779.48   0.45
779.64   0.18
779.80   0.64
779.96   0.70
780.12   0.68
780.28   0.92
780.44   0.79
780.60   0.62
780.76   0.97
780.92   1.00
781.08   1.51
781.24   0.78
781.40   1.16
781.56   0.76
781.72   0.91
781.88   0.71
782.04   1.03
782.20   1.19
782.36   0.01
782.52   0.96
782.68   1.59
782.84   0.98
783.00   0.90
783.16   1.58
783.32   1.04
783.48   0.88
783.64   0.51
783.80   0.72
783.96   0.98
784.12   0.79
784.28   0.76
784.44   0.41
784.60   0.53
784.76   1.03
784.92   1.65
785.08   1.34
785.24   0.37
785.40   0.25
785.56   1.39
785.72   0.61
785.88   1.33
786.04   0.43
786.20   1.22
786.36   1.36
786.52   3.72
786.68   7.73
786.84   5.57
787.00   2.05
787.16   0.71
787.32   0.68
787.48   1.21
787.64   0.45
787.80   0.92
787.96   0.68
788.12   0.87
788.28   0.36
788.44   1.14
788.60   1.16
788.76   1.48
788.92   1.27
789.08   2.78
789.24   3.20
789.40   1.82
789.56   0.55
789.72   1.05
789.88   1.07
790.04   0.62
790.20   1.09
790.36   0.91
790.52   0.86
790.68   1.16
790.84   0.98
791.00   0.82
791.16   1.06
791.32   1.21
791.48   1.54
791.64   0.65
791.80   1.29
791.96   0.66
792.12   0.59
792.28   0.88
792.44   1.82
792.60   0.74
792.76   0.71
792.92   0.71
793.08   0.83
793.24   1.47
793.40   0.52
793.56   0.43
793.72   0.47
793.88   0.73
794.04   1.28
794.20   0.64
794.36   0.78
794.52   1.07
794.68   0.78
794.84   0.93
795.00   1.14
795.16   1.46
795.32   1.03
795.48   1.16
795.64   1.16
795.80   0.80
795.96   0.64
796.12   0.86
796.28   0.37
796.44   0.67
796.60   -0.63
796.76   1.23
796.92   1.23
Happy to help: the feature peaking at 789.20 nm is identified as [N II]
